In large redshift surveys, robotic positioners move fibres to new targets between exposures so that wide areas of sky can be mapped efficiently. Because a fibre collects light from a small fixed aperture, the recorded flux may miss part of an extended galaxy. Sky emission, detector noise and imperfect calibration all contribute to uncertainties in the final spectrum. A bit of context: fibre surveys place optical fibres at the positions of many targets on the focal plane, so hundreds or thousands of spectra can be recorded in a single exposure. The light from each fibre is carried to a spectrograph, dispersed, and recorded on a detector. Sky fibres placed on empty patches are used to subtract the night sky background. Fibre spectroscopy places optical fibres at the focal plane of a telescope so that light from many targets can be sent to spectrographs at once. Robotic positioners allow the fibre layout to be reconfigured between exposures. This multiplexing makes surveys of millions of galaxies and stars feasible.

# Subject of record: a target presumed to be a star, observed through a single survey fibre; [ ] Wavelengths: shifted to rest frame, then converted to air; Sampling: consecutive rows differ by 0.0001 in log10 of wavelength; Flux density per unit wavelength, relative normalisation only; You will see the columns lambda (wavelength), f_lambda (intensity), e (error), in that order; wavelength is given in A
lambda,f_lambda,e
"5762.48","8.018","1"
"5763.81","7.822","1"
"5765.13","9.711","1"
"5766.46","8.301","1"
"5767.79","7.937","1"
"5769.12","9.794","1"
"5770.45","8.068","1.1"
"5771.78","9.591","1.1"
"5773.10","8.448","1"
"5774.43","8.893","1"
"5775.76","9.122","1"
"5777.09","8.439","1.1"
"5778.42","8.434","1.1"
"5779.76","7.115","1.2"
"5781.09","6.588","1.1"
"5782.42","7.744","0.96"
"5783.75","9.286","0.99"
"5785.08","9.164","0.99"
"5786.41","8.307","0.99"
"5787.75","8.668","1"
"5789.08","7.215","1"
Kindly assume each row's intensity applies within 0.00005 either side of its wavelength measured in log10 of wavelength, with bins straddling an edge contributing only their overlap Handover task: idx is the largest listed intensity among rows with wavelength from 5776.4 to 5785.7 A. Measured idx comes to 9.286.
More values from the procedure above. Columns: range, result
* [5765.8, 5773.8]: 9.794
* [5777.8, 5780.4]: 8.434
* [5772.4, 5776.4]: 9.122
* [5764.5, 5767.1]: 9.711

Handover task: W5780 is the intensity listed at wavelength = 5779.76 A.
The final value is 7.115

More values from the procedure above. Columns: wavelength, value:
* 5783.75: 9.286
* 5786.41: 8.307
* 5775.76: 9.122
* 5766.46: 8.301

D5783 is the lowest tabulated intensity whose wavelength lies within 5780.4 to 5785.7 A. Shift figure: 6.588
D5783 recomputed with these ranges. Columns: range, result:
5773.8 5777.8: 8.439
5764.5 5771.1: 7.937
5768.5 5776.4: 8.068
